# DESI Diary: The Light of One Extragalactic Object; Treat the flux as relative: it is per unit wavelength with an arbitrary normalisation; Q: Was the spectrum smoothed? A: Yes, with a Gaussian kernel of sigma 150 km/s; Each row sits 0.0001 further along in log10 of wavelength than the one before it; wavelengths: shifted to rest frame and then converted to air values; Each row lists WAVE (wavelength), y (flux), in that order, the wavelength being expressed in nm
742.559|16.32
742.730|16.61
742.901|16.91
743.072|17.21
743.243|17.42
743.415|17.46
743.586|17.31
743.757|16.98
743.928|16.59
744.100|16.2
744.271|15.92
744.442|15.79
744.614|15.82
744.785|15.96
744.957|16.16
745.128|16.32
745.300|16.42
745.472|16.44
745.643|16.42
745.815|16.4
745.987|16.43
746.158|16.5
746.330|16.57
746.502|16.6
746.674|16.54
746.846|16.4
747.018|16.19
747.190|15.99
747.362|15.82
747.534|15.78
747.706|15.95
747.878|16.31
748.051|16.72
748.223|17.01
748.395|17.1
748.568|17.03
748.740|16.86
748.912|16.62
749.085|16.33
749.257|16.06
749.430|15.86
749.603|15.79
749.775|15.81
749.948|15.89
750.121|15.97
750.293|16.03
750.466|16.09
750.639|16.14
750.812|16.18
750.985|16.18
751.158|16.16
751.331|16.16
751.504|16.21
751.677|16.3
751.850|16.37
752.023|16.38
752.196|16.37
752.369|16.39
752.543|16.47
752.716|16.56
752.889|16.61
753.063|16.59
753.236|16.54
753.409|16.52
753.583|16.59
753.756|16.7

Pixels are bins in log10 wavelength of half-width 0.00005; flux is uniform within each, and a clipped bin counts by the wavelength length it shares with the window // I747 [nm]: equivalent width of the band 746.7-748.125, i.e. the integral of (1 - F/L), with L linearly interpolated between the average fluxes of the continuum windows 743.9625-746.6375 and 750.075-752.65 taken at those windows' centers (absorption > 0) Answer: 0.01 nm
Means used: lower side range 16.3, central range 16.2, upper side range 16.2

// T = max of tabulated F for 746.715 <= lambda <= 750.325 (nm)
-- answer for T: 17.1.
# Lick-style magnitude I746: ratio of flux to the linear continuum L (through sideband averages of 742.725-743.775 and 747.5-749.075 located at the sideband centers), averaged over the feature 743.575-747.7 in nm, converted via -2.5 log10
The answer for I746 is 0.04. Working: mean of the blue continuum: 17.2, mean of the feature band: 16.3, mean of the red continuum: 16.6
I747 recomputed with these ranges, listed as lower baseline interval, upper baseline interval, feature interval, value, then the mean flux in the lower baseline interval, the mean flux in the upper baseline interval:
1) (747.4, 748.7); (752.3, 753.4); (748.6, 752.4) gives 0.08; 16.5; 16.5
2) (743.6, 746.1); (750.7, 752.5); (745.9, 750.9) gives 0.00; 16.3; 16.3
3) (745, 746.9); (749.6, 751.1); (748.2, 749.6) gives -0.03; 16.5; 16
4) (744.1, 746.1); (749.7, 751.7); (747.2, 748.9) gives -0.04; 16.2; 16.1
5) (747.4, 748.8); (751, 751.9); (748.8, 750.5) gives 0.04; 16.6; 16.2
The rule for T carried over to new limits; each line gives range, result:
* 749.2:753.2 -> 16.61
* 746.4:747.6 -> 16.6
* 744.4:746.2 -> 16.5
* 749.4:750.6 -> 16.09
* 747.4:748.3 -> 17.01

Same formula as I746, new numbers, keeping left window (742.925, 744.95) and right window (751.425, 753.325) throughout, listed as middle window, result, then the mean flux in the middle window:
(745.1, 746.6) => 0.01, 16.5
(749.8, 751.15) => 0.03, 16.1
